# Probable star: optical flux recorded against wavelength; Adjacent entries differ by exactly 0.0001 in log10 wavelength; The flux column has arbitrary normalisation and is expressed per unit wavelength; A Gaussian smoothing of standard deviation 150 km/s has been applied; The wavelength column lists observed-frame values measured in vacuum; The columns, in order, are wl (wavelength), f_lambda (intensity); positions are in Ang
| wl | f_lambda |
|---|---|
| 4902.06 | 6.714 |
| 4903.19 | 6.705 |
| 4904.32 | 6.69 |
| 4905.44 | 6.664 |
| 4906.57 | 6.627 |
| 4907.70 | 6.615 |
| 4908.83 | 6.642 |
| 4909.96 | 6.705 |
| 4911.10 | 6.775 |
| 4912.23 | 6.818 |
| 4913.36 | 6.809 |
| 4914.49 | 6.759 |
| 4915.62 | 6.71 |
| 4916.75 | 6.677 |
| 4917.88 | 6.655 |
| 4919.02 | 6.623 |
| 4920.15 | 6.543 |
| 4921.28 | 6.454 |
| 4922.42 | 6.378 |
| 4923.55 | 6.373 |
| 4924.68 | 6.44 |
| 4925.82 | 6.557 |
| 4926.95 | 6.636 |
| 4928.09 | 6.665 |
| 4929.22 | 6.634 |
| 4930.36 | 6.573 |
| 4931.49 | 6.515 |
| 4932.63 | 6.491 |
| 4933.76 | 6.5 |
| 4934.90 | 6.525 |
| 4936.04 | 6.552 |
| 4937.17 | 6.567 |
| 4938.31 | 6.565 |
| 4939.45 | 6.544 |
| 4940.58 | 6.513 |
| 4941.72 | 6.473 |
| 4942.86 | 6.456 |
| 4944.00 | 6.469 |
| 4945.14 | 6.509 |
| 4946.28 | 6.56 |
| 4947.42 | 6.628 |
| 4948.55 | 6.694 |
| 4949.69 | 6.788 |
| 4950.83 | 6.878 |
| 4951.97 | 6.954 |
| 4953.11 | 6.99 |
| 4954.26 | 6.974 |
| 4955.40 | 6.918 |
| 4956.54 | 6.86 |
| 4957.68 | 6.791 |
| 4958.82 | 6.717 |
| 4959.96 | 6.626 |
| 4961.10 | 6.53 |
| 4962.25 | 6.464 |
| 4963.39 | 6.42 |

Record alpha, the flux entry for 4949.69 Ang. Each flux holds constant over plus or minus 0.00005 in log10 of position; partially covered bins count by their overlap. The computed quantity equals 6.788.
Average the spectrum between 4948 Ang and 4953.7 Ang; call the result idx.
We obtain 6.85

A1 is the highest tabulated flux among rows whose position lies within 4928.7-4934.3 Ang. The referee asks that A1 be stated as 6.634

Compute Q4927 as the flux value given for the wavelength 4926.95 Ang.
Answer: 6.636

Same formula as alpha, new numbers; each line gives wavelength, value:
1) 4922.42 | 6.378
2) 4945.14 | 6.509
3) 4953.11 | 6.99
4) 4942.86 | 6.456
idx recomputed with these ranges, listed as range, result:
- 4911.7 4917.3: 6.76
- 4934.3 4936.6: 6.52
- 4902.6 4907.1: 6.68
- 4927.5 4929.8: 6.63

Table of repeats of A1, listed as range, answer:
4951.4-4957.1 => 6.99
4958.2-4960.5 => 6.717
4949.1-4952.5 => 6.954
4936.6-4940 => 6.567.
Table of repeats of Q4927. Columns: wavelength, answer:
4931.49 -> 6.515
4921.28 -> 6.454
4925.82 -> 6.557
